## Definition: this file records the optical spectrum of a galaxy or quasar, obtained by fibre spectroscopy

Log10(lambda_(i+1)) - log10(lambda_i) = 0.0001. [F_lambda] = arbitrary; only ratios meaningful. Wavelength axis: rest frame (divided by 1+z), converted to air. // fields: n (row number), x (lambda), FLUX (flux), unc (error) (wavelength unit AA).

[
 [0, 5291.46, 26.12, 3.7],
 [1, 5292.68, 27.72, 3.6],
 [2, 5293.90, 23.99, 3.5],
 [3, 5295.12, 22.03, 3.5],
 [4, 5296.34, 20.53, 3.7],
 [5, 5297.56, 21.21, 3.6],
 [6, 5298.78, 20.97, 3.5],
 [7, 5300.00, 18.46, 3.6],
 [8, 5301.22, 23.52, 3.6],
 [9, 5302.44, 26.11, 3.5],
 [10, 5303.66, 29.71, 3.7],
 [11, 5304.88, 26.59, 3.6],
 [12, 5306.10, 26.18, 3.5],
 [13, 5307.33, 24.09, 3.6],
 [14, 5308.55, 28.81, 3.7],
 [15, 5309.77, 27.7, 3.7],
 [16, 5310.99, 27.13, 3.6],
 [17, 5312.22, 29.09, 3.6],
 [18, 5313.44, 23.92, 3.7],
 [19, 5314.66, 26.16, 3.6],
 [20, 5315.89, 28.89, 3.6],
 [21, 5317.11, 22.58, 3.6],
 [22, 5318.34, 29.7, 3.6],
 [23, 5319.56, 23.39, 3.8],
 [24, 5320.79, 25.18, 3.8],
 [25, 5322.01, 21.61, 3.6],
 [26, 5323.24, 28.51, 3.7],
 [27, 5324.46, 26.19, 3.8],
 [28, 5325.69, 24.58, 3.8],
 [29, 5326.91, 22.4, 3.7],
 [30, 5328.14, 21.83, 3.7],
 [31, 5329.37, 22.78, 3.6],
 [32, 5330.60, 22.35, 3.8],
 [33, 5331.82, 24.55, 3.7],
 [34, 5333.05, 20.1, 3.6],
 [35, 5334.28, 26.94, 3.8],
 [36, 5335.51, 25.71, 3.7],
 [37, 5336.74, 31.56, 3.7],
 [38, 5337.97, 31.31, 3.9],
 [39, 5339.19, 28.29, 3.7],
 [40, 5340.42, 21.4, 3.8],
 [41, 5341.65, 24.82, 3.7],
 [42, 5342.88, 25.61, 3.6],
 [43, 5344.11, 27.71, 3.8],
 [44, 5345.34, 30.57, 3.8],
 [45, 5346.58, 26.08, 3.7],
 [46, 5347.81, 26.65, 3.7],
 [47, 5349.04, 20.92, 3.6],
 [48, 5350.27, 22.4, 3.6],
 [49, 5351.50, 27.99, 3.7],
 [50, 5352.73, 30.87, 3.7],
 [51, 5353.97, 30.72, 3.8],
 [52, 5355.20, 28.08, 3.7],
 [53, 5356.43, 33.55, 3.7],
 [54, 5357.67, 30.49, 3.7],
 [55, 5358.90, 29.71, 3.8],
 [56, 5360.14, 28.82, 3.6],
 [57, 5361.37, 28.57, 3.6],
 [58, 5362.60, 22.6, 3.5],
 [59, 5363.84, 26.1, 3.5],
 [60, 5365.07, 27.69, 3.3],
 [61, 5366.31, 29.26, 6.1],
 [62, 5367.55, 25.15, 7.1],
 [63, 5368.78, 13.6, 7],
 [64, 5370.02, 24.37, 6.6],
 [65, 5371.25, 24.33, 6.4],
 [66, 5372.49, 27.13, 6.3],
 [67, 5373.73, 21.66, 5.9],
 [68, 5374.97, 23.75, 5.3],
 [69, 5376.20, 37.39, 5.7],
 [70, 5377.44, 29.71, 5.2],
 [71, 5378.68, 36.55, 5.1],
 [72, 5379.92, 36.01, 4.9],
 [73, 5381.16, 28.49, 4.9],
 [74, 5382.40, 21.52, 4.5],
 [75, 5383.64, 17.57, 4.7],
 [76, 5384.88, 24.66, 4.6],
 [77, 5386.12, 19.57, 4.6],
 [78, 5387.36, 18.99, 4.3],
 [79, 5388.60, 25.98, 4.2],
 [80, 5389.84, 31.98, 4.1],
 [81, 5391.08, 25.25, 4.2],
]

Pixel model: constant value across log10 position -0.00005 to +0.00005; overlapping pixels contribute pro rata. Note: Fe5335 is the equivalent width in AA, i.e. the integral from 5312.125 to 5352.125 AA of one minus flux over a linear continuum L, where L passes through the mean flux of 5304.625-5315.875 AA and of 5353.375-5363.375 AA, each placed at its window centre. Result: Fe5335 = 3.3 AA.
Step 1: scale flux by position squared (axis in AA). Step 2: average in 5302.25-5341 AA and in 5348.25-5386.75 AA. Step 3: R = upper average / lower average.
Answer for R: 1.1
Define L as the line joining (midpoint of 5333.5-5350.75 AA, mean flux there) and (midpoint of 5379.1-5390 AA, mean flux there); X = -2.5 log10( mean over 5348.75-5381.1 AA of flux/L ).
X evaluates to -0.09 mag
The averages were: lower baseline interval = 26.4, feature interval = 27.7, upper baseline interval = 24.9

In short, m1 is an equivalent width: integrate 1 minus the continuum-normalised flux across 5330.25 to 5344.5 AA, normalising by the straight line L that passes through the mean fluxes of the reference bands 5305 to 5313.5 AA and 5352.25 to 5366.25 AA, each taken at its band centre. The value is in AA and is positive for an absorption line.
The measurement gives 1.1 AA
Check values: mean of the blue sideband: 26.9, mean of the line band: 25.9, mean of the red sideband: 28.8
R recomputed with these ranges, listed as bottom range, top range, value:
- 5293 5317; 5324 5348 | 1.03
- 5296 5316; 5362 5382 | 1.10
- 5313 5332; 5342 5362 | 1.15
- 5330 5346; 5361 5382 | 1.05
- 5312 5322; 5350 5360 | 1.16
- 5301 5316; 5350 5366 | 1.08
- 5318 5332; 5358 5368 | 1.14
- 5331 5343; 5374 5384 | 1.13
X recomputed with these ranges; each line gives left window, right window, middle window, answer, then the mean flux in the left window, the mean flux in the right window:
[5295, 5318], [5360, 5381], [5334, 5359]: -0.05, 25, 27.2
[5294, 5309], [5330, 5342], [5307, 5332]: -0.02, 24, 25.7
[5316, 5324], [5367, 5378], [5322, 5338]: 0.02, 25.4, 25.2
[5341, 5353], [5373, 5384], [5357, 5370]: 0.05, 26.2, 28.3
